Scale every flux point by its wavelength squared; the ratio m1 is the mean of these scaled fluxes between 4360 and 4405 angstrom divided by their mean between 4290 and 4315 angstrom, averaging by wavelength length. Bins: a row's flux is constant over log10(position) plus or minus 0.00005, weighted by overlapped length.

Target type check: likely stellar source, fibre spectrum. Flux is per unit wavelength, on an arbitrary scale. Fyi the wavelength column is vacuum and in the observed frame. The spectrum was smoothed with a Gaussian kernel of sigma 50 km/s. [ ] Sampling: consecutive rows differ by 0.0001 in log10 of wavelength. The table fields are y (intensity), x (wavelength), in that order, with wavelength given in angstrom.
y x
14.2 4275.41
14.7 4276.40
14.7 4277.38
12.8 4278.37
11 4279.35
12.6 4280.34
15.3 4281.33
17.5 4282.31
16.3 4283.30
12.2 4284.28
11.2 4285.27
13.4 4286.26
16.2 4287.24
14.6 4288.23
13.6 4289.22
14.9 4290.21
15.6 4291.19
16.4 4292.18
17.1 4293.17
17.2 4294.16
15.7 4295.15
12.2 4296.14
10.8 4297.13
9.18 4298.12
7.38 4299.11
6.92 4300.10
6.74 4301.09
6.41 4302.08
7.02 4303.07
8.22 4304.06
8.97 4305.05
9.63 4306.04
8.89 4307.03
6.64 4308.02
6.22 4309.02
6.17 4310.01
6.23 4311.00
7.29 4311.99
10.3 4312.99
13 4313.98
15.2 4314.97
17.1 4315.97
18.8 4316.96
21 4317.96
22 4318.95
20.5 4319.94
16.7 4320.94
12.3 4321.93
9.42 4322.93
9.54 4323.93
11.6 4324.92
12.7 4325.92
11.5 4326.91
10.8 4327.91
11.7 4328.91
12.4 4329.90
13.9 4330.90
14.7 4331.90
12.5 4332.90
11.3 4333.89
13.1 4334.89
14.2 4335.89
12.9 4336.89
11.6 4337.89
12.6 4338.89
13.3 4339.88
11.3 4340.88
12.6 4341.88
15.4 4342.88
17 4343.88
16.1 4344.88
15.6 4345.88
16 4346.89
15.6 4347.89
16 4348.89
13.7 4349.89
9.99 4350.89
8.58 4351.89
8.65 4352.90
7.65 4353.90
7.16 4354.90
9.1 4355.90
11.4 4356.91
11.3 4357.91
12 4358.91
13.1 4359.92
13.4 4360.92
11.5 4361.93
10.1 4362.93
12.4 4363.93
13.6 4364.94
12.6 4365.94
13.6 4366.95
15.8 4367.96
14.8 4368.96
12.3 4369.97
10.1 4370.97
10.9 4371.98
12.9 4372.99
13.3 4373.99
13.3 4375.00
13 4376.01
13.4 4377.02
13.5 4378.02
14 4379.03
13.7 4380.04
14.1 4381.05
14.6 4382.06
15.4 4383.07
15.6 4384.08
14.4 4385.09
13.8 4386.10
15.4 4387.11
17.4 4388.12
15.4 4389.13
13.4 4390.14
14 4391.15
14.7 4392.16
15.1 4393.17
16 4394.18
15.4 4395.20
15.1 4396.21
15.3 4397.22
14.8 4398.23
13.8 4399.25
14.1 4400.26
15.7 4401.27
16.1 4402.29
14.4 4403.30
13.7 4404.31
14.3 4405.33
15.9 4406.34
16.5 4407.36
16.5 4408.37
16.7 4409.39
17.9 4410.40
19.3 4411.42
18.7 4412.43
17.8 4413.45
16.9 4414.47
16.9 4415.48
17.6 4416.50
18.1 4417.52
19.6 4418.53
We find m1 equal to 1.42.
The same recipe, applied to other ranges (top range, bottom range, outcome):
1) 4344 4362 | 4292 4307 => 1.19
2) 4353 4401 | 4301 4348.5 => 1.10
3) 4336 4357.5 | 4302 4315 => 1.51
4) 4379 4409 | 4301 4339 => 1.30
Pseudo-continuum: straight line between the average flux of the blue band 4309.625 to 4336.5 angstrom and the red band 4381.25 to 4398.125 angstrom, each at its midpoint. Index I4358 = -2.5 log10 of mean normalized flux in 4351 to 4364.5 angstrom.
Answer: 0.33 mag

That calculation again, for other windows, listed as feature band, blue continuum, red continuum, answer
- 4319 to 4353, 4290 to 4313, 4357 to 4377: -0.17 mag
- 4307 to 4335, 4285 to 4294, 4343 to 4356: 0.09 mag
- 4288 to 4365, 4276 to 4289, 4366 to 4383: 0.12 mag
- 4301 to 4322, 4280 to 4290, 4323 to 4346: 0.15 mag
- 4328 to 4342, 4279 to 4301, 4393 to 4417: 0.14 mag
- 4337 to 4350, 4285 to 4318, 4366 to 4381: -0.15 mag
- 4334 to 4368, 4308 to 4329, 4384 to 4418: 0.11 mag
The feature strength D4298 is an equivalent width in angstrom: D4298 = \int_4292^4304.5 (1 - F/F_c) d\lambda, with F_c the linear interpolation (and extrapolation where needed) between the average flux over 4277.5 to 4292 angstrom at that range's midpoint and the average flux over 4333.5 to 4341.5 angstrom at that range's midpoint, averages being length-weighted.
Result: 2.8 angstrom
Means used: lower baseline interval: 14.2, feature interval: 10.7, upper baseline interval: 12.6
